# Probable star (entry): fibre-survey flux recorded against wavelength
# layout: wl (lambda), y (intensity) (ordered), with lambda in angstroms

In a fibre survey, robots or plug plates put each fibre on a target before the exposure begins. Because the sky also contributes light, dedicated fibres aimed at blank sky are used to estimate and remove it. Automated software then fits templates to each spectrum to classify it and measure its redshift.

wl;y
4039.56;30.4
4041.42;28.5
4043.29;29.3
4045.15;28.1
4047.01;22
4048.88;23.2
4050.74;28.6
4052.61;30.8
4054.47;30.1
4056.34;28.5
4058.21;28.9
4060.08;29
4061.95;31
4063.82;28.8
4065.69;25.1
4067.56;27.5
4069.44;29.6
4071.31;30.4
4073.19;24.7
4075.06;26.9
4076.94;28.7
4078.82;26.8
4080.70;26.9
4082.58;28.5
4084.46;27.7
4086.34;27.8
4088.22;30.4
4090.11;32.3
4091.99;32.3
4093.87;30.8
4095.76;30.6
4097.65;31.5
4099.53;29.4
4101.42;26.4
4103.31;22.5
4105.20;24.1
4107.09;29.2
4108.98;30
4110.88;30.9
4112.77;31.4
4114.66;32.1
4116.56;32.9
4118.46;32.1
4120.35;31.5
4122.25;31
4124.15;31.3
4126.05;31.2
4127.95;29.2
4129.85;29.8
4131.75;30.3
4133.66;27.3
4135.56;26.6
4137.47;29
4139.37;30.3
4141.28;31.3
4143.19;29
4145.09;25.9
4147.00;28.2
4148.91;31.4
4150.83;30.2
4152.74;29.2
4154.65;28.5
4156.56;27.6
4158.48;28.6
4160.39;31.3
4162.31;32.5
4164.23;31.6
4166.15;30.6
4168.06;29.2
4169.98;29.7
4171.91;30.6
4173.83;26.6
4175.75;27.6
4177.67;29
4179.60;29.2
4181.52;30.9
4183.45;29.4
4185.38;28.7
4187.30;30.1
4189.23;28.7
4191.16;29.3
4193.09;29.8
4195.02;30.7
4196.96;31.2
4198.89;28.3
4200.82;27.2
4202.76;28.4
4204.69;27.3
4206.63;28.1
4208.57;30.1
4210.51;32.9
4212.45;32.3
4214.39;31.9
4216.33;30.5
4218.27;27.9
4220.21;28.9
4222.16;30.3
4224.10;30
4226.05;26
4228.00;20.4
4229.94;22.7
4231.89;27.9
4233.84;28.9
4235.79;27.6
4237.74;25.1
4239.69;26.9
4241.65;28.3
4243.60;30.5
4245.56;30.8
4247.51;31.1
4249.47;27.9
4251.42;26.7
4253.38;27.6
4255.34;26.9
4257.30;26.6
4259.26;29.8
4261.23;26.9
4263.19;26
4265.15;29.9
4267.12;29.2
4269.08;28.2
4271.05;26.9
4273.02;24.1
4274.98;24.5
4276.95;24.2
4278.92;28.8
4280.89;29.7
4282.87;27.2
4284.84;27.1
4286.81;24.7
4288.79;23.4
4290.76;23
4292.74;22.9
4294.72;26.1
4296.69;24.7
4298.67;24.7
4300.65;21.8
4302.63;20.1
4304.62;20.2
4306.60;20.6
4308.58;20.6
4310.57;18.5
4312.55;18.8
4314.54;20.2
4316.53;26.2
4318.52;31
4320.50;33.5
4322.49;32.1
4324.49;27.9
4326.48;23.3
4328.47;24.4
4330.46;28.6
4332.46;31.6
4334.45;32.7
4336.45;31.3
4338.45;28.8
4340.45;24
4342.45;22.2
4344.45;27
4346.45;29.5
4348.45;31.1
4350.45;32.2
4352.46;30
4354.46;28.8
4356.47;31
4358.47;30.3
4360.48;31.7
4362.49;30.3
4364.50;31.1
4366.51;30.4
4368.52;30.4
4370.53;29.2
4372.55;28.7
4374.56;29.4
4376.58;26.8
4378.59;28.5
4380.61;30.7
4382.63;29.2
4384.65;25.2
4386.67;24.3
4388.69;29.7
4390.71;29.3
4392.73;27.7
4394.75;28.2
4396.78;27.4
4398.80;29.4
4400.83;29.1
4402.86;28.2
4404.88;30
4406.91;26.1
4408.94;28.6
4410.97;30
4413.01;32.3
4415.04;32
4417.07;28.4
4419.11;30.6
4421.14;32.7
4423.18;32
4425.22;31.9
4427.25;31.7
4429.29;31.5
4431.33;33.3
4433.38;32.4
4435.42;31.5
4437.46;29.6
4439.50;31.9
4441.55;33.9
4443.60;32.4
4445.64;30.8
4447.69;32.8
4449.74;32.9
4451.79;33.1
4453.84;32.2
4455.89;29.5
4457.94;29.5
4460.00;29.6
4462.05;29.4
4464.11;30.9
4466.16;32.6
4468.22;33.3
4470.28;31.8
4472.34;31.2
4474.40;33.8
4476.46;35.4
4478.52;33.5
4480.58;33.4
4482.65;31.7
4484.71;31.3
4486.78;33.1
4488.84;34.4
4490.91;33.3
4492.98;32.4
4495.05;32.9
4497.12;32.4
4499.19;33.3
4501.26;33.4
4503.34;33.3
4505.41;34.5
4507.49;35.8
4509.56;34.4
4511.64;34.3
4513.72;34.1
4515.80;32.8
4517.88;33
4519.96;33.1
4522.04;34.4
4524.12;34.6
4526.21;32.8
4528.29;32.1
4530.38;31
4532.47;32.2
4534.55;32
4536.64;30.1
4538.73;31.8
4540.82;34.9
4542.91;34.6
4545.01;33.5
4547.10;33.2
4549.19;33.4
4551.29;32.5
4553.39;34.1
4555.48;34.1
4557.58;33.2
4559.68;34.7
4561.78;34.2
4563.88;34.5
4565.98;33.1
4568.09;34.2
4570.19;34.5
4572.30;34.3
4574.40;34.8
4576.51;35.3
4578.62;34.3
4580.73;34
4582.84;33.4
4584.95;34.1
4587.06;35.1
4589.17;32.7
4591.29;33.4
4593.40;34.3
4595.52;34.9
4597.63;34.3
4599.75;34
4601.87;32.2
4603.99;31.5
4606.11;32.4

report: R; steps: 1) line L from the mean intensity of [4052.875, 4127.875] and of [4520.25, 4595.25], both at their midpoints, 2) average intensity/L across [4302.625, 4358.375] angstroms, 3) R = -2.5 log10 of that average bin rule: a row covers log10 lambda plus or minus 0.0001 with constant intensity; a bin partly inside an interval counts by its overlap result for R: 0.17 mag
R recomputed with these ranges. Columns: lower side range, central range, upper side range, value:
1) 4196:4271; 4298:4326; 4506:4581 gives 0.23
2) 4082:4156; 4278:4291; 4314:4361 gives 0.10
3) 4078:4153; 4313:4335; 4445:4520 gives 0.12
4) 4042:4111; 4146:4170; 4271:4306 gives -0.12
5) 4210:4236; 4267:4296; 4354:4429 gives 0.11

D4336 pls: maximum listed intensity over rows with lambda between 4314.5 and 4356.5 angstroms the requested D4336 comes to 33.5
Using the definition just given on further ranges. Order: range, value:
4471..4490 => 35.4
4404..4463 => 33.9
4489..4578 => 35.8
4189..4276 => 32.9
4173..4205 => 31.2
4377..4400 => 30.7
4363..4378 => 31.1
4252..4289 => 29.9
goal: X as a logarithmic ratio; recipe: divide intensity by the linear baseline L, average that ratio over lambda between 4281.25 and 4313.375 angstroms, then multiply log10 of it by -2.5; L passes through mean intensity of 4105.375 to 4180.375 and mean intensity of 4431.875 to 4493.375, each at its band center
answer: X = 0.32 mag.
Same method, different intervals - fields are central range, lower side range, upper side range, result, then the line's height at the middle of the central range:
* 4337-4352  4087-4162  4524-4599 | 0.13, 31.7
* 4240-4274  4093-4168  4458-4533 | 0.10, 30.8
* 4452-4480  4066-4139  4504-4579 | 0.04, 32.9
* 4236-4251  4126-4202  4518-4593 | 0.06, 30.2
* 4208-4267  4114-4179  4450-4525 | 0.08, 30.6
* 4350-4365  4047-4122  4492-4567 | 0.04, 31.6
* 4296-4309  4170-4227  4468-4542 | 0.37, 30.6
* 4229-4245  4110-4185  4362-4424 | 0.09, 29.6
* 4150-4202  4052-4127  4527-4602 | 0.02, 30.1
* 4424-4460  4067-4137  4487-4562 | 0.03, 32.5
